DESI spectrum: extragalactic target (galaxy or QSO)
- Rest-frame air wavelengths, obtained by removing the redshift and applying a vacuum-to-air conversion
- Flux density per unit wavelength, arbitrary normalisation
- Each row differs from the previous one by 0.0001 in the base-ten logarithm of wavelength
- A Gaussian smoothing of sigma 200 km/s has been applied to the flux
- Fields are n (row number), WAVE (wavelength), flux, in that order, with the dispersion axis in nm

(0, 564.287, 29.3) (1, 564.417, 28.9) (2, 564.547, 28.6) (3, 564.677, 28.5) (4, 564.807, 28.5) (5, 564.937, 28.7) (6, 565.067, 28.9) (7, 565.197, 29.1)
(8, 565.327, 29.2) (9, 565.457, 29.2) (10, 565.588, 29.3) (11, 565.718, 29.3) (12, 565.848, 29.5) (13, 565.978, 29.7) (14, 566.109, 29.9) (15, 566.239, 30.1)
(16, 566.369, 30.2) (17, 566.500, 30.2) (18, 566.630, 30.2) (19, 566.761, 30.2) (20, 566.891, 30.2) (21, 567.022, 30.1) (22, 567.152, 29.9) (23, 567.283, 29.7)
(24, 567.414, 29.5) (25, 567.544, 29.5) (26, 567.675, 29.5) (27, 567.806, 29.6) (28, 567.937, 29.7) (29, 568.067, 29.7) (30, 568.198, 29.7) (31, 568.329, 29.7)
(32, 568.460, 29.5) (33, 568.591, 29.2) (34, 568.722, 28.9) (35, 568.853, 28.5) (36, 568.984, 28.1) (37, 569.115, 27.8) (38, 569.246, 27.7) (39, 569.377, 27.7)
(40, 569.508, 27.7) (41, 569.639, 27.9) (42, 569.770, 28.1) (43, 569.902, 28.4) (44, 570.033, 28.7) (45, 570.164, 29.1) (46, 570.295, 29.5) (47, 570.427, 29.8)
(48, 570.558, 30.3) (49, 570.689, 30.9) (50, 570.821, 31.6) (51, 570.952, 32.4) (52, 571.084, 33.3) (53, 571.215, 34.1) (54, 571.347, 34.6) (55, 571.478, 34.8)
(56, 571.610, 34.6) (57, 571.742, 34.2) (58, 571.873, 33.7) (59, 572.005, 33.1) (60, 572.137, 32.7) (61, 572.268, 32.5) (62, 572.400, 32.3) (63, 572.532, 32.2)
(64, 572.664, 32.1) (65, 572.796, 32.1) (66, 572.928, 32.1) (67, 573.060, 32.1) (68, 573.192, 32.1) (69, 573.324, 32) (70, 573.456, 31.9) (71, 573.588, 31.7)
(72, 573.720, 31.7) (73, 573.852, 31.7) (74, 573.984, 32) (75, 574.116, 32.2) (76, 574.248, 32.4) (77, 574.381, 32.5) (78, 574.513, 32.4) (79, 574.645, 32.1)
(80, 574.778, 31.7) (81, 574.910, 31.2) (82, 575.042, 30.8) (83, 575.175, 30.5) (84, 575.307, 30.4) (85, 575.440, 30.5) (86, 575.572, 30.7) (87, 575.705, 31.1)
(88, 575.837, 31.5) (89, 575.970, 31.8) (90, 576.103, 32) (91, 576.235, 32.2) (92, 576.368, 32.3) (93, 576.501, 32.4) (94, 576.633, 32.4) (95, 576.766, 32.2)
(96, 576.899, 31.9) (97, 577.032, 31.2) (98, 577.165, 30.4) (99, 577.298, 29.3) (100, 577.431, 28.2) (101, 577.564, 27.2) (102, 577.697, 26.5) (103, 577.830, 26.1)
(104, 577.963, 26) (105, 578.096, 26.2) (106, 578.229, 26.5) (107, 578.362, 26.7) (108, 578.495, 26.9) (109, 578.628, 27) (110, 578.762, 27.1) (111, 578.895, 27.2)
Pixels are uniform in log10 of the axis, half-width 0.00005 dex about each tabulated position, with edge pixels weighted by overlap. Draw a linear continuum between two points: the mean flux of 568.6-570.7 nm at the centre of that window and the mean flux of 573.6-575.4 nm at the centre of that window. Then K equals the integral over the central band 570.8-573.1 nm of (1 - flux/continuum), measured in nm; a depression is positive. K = -0.23 nm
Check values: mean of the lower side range 28.7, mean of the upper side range 31.6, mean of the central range 33.1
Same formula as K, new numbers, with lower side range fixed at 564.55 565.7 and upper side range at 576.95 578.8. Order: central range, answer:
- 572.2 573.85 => -0.234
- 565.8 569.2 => -0.105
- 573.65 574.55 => -0.134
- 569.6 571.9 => -0.254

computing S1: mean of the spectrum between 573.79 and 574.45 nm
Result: 32.2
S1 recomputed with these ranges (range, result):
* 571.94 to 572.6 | 32.6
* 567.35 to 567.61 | 29.5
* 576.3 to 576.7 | 32.4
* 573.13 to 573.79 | 31.9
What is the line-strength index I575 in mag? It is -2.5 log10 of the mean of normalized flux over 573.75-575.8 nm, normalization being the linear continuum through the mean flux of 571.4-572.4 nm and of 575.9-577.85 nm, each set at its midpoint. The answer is 0.01 mag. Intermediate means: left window 33.6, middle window 31.5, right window 30.5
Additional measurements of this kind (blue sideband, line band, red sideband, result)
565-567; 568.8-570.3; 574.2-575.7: 0.08 mag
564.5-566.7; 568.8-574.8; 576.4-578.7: -0.08 mag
